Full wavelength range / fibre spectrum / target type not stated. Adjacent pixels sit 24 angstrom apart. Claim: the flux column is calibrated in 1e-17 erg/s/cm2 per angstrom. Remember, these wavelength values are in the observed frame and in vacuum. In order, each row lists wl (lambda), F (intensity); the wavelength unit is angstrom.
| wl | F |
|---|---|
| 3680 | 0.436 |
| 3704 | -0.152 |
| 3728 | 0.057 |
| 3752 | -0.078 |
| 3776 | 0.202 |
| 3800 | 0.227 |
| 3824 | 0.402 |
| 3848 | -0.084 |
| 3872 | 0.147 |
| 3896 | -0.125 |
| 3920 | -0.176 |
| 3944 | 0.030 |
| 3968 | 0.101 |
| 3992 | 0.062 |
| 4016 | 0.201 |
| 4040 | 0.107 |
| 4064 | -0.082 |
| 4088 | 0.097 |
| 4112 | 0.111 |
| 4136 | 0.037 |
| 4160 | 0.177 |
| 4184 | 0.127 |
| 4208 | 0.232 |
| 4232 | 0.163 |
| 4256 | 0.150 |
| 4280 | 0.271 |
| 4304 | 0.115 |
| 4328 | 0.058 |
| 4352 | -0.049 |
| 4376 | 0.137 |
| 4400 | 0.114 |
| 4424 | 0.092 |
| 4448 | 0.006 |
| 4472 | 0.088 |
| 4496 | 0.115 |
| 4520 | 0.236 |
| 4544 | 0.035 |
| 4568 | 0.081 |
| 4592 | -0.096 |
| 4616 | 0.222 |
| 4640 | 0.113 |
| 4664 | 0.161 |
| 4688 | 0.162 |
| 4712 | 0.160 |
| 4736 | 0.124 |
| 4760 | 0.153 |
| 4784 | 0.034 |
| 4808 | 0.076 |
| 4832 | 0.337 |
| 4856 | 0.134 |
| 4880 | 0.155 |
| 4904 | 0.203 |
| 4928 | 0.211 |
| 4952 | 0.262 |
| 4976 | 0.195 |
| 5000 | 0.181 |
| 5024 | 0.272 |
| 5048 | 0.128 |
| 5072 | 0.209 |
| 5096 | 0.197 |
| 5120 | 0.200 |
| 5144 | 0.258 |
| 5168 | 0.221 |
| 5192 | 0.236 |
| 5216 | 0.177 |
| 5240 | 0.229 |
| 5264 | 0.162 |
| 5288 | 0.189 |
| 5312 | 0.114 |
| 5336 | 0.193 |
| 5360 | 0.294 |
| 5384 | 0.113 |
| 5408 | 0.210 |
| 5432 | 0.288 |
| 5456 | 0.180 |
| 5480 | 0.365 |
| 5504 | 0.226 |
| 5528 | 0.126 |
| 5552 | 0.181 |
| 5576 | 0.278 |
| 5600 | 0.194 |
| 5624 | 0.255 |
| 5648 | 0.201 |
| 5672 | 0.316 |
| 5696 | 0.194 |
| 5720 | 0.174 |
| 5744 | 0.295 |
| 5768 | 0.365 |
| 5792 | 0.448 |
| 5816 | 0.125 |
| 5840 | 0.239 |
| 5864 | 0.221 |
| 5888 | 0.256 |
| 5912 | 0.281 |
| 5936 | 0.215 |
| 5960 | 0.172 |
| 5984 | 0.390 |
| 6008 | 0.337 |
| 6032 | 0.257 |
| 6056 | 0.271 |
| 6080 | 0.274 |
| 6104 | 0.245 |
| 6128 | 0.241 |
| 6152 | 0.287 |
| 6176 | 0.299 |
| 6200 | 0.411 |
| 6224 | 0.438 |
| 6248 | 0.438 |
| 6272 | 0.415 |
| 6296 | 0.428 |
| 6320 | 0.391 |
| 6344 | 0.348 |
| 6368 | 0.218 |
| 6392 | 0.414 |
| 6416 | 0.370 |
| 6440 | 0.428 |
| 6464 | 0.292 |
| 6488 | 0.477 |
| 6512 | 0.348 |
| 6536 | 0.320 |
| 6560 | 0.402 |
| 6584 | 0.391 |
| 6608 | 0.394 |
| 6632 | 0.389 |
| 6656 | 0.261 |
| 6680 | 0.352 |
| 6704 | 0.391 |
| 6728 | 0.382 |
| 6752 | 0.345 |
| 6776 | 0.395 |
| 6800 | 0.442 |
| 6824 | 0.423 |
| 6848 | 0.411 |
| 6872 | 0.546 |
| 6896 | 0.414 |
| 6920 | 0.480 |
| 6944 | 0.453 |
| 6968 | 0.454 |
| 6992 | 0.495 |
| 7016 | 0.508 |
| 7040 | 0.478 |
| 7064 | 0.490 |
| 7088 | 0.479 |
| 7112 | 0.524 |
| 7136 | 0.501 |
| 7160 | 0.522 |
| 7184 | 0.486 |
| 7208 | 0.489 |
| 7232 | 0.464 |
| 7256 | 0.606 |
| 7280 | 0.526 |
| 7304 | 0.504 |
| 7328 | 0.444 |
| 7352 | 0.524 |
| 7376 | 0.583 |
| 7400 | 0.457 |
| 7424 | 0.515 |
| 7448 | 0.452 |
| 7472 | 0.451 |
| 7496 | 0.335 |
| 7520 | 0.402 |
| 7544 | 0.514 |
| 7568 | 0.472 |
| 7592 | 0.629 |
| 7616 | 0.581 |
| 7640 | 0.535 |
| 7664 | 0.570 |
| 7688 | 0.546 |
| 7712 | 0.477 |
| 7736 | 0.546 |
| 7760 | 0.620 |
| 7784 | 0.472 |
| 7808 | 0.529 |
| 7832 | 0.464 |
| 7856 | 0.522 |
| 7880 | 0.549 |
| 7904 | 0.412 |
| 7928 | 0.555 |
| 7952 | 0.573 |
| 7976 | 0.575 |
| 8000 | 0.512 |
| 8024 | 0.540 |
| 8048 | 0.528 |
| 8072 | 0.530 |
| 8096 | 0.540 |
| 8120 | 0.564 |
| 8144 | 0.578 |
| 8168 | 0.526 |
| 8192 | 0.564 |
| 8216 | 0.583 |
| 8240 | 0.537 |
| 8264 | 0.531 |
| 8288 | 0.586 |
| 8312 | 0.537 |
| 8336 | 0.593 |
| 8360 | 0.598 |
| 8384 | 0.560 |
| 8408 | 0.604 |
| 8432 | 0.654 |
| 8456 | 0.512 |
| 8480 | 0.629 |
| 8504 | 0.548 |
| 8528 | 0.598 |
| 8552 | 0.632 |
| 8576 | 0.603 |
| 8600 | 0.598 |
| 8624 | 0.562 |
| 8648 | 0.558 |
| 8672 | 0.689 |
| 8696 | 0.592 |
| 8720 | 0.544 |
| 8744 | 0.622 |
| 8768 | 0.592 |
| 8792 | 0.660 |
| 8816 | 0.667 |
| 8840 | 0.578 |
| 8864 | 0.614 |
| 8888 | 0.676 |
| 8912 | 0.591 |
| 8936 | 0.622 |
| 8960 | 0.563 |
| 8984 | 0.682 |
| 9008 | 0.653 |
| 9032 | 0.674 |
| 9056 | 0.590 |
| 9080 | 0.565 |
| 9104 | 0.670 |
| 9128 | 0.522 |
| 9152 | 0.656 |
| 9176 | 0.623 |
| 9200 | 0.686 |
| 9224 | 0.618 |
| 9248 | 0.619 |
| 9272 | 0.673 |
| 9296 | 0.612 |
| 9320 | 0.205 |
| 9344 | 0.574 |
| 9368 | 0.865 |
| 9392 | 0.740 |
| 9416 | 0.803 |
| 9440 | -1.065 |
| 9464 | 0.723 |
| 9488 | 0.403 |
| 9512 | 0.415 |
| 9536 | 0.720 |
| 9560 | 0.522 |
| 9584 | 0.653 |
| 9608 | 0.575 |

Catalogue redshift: 0.55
